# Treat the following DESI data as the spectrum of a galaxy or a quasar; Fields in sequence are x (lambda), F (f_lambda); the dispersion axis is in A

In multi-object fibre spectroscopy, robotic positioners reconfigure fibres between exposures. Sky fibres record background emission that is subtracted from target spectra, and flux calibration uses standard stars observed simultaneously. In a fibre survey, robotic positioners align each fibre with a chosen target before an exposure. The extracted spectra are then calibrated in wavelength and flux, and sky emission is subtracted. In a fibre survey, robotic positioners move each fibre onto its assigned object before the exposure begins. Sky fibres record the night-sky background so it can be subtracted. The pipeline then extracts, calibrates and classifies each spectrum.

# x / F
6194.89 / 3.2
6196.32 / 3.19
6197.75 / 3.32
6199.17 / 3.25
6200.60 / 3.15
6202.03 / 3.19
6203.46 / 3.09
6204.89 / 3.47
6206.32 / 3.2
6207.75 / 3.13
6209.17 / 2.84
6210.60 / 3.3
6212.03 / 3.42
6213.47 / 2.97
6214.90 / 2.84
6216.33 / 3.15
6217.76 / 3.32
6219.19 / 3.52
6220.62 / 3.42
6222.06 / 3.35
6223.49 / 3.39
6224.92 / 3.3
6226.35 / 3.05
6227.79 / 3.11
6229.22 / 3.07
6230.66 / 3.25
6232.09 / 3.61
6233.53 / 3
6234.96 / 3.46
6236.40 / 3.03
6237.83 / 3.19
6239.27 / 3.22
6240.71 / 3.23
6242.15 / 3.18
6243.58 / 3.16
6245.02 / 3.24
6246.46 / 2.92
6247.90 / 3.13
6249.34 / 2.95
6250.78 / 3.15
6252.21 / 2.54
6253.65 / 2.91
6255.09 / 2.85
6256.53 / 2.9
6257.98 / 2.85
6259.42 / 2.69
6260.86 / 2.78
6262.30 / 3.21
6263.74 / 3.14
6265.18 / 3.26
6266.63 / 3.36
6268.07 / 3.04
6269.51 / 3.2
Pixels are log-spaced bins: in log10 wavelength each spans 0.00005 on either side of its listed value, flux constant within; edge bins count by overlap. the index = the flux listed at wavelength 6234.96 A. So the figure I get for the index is 3.46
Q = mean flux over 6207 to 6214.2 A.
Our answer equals 3.13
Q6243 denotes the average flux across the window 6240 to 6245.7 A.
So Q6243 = 3.2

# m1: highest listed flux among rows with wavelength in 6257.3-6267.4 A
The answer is 3.36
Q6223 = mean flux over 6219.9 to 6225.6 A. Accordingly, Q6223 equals 3.37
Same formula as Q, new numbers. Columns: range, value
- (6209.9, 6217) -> 3.13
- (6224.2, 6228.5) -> 3.15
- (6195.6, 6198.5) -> 3.26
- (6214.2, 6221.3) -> 3.25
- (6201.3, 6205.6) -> 3.25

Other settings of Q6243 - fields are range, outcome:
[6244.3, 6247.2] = 3.08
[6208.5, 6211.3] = 3.07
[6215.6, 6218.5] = 3.24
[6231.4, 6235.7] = 3.35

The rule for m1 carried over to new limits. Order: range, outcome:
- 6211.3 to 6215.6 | 3.42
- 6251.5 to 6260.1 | 2.91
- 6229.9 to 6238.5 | 3.61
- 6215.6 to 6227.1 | 3.52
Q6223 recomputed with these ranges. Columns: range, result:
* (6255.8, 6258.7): 2.87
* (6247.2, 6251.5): 3.08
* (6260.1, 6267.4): 3.15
